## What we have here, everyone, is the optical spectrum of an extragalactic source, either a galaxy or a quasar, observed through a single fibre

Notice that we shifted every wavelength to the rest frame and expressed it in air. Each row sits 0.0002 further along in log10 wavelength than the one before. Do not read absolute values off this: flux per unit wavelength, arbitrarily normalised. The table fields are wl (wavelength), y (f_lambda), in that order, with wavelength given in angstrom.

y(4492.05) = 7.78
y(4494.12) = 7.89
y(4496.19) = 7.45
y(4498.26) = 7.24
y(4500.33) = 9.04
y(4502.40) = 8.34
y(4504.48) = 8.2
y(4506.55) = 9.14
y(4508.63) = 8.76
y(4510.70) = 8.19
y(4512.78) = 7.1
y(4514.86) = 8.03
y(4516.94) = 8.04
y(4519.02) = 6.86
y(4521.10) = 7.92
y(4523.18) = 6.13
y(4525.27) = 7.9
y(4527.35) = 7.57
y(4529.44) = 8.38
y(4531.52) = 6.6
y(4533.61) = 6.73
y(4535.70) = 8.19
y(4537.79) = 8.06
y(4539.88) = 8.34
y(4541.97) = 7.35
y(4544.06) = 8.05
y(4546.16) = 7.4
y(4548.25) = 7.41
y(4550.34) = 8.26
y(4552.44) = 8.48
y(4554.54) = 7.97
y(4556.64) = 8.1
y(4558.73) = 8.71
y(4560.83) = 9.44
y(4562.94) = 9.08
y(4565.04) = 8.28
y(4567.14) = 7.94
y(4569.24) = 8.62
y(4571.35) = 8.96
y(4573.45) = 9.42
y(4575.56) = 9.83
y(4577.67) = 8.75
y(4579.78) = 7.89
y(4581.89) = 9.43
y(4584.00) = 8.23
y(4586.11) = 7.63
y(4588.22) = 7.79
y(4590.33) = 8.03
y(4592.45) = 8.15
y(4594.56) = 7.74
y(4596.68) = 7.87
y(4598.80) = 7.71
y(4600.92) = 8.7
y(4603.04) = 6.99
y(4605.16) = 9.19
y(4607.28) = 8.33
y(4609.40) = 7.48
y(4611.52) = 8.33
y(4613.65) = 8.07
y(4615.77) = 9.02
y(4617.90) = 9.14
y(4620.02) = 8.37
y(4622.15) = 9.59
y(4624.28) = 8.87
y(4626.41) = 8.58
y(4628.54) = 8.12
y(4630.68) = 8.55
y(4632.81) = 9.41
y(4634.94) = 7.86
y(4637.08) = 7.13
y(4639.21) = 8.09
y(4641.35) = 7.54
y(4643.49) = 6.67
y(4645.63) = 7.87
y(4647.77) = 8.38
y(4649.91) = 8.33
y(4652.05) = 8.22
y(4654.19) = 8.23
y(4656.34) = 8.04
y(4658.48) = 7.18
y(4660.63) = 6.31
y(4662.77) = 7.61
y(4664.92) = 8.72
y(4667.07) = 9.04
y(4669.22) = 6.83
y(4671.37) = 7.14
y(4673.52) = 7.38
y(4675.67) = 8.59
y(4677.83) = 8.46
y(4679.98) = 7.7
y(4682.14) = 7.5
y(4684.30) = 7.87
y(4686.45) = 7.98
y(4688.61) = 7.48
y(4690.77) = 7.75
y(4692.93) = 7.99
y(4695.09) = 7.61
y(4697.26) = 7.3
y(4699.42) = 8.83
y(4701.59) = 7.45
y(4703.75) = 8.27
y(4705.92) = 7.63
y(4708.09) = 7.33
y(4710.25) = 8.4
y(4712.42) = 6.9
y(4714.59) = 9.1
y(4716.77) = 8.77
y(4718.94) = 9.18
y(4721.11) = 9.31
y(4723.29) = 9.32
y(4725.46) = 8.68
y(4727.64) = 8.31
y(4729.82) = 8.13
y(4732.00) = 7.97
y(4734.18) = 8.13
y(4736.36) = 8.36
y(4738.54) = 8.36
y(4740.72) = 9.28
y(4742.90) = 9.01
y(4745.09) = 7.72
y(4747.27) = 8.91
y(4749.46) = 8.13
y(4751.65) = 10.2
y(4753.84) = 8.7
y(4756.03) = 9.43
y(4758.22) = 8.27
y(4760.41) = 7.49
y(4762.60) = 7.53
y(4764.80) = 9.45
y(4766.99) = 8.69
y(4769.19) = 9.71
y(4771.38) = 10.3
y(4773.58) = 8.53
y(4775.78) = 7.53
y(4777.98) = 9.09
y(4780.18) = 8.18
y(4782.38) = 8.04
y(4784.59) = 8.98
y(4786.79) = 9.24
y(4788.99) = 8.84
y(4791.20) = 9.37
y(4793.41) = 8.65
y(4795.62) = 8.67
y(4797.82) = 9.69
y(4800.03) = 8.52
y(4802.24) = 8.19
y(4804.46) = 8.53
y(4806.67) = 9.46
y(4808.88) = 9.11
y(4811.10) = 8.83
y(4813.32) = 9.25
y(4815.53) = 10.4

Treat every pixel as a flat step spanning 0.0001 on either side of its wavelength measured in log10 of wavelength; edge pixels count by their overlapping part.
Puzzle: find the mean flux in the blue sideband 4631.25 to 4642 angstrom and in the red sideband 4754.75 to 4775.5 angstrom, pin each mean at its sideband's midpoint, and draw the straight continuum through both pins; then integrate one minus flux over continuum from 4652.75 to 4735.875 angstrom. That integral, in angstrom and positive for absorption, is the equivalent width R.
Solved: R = 3.6 angstrom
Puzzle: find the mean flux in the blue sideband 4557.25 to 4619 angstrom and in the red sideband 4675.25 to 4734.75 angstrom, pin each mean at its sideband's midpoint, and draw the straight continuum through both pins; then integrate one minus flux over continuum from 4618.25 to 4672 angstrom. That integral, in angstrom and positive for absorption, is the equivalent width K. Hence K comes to 1.6 angstrom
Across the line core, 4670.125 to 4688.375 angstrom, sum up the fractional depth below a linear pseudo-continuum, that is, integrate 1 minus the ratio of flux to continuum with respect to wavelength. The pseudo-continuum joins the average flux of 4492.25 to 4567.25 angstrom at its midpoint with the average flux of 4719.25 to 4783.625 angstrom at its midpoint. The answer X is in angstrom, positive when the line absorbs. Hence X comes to 1.4 angstrom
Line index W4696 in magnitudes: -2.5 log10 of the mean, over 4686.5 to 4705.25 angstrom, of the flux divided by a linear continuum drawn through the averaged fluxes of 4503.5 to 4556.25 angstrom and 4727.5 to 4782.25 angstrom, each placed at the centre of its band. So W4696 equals 0.08 mag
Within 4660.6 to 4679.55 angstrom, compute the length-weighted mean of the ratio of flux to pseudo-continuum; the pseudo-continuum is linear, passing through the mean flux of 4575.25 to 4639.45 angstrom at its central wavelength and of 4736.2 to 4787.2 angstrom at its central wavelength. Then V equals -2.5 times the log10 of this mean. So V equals 0.08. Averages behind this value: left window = 8.34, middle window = 7.87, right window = 8.71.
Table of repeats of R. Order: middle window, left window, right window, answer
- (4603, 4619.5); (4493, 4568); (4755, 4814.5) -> -0.4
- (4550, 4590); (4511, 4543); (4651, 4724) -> -4.7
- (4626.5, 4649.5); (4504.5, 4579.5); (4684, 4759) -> 0.7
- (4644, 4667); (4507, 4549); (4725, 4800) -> 0.9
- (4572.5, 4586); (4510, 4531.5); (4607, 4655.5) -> -1.5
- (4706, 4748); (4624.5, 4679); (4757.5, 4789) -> -0.4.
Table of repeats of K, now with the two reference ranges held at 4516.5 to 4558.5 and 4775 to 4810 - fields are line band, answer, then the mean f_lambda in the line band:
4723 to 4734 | 0.1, 8.39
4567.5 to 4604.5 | -2.0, 8.34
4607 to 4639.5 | -1.5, 8.45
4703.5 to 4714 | 0.9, 7.73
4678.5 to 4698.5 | 1.5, 7.71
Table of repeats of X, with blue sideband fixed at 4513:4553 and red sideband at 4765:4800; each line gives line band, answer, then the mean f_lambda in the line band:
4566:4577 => -1.54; 8.94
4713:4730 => -0.46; 8.83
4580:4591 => -0.41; 8.21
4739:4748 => 0.01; 8.7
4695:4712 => 1.35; 7.83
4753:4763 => 0.52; 8.33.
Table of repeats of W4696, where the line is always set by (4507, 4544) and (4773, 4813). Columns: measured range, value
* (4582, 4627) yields -0.04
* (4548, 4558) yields -0.04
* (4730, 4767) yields 0.00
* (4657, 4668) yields 0.06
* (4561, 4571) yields -0.10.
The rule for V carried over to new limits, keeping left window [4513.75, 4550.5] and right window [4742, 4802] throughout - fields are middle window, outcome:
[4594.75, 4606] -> -0.01 mag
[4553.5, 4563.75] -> -0.12 mag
